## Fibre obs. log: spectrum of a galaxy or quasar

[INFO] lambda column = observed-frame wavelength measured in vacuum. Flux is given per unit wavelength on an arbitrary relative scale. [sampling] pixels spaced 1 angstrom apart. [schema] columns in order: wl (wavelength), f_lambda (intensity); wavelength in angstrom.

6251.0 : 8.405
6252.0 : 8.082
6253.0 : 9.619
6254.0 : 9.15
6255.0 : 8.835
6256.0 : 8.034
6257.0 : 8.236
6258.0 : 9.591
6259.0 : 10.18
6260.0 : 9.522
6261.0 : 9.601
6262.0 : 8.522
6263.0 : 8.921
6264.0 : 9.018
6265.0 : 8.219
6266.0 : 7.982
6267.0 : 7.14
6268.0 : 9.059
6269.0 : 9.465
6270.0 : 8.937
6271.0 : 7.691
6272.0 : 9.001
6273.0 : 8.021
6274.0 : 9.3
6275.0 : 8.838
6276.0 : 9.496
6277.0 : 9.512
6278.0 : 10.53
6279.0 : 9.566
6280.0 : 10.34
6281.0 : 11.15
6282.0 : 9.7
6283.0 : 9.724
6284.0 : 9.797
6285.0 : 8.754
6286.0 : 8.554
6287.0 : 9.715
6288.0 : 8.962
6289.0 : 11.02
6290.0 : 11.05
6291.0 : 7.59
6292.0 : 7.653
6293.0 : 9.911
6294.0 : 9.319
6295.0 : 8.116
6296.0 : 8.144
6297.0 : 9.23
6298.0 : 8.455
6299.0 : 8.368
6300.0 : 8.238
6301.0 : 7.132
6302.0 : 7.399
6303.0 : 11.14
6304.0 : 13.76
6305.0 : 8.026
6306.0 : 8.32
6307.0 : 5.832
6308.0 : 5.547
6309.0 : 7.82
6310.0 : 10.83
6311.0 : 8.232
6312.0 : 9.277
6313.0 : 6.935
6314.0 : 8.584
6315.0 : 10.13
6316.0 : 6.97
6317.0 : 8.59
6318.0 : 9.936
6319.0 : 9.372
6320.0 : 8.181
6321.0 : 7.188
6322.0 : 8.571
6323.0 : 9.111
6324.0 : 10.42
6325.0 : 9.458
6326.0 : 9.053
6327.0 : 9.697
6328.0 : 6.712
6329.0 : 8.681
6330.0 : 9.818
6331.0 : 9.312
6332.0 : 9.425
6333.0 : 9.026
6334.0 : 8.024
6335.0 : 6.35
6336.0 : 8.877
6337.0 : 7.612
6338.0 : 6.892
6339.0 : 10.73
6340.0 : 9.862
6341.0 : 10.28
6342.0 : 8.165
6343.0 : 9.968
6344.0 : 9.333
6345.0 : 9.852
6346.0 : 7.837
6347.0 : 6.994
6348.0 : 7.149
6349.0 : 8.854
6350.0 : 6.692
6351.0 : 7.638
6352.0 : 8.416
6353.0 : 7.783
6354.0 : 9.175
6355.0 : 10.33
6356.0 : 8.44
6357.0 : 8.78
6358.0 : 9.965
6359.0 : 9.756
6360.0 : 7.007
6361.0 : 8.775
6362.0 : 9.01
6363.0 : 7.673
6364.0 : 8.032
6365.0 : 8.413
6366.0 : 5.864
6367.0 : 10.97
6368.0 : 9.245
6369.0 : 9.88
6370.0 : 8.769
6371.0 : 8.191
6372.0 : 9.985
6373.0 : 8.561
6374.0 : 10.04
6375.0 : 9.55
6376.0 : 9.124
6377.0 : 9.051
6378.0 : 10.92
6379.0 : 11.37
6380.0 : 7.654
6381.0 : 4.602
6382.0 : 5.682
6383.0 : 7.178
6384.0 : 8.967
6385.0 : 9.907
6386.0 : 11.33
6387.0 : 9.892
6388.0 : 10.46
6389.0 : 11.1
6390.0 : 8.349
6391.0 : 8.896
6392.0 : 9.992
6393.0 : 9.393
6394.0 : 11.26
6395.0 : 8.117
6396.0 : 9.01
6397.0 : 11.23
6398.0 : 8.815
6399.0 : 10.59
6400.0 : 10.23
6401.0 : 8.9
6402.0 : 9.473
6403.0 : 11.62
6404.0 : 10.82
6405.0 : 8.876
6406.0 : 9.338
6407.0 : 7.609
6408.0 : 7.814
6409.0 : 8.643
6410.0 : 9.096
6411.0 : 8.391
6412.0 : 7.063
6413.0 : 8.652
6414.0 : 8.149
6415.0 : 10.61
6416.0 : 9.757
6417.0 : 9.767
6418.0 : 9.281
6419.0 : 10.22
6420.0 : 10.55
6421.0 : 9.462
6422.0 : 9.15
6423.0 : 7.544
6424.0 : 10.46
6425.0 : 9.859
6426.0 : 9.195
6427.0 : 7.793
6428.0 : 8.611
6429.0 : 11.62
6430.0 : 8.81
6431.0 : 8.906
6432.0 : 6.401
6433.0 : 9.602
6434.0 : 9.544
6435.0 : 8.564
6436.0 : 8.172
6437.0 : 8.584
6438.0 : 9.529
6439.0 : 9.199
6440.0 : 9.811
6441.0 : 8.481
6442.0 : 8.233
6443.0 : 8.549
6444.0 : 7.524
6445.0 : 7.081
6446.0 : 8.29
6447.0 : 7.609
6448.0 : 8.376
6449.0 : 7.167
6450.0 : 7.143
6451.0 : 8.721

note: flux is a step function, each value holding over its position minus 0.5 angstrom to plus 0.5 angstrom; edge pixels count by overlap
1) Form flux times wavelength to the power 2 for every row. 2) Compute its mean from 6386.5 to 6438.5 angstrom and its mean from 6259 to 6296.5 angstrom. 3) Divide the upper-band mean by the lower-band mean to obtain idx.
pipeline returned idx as 1.06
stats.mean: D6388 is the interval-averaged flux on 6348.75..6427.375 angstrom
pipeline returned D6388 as 9.08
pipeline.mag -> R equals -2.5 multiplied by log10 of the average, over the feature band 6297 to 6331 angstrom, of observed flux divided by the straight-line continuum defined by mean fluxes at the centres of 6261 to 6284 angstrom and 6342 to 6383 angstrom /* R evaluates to 0.03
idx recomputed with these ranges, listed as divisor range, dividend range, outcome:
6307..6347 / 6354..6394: 1.06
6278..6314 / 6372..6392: 1.05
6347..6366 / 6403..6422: 1.12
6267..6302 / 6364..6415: 1.04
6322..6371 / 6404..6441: 1.06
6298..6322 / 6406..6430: 1.11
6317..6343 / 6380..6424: 1.06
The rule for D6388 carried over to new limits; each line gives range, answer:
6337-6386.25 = 8.72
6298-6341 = 8.67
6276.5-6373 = 8.83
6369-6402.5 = 9.3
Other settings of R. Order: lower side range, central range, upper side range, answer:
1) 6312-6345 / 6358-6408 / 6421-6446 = -0.04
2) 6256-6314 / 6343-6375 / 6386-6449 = 0.05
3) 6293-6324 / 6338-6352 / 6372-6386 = 0.01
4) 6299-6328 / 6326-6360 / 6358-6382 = 0.01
